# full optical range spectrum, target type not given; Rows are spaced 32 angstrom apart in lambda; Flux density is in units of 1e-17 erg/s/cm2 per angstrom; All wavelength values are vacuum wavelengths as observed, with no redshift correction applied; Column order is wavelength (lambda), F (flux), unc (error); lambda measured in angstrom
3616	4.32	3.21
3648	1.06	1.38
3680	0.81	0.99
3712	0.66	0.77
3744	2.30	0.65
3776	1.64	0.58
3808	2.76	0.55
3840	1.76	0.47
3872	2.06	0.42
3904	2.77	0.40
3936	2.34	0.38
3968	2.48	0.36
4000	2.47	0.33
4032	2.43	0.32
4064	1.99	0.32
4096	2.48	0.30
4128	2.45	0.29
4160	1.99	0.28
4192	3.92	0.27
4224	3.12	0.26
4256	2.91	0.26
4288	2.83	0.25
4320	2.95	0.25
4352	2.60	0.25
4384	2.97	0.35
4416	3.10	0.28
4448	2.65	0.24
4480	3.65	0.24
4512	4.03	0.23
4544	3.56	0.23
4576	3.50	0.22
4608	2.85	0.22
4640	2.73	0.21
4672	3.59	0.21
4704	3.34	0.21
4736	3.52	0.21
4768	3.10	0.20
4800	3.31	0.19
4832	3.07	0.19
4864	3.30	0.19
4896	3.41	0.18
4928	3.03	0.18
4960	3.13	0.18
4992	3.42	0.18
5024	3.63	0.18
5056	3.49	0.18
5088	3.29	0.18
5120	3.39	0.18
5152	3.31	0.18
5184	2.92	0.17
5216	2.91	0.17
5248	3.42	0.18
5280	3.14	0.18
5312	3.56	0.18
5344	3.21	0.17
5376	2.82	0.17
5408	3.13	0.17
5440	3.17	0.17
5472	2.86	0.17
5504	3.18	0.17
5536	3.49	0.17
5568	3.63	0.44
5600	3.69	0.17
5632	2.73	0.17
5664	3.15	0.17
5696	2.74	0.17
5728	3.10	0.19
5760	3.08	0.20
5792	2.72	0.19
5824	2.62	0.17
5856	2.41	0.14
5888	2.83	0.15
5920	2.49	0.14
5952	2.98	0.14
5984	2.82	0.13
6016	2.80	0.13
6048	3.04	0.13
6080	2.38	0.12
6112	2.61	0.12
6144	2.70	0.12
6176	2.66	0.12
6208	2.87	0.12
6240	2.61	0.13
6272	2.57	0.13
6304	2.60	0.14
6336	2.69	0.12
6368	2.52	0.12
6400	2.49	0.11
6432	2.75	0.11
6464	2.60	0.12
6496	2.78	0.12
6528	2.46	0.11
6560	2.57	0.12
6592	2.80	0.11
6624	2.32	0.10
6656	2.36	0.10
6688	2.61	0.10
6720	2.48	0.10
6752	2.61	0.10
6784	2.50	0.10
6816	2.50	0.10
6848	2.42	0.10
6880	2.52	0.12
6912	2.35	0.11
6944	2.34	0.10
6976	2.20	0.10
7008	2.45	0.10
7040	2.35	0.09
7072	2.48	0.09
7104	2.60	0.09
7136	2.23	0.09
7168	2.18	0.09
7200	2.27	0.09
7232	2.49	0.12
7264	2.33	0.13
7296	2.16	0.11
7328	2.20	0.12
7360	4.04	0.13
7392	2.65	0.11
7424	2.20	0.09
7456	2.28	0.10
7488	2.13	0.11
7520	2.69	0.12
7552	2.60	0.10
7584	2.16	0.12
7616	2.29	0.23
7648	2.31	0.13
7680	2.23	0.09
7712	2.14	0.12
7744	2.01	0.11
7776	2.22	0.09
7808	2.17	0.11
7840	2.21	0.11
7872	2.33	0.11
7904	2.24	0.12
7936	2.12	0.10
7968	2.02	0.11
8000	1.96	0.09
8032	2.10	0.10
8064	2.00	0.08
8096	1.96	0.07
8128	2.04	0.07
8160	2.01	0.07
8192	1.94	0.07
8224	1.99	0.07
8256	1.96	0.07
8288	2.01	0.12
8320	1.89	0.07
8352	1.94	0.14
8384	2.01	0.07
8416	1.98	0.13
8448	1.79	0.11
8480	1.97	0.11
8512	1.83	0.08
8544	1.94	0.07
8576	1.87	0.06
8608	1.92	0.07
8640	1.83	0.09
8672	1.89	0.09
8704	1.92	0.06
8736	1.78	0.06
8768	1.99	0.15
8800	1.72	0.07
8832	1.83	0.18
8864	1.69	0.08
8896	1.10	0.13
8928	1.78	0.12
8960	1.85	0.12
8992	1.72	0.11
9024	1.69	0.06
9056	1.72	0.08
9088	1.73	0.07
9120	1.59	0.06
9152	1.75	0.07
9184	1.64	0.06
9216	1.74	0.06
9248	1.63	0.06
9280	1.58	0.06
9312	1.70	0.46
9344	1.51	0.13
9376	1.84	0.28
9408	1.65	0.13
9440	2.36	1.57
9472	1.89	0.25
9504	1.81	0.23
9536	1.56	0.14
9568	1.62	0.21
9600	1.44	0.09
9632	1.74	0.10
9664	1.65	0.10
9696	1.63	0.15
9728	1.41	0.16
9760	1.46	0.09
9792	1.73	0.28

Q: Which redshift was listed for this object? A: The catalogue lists 0.121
